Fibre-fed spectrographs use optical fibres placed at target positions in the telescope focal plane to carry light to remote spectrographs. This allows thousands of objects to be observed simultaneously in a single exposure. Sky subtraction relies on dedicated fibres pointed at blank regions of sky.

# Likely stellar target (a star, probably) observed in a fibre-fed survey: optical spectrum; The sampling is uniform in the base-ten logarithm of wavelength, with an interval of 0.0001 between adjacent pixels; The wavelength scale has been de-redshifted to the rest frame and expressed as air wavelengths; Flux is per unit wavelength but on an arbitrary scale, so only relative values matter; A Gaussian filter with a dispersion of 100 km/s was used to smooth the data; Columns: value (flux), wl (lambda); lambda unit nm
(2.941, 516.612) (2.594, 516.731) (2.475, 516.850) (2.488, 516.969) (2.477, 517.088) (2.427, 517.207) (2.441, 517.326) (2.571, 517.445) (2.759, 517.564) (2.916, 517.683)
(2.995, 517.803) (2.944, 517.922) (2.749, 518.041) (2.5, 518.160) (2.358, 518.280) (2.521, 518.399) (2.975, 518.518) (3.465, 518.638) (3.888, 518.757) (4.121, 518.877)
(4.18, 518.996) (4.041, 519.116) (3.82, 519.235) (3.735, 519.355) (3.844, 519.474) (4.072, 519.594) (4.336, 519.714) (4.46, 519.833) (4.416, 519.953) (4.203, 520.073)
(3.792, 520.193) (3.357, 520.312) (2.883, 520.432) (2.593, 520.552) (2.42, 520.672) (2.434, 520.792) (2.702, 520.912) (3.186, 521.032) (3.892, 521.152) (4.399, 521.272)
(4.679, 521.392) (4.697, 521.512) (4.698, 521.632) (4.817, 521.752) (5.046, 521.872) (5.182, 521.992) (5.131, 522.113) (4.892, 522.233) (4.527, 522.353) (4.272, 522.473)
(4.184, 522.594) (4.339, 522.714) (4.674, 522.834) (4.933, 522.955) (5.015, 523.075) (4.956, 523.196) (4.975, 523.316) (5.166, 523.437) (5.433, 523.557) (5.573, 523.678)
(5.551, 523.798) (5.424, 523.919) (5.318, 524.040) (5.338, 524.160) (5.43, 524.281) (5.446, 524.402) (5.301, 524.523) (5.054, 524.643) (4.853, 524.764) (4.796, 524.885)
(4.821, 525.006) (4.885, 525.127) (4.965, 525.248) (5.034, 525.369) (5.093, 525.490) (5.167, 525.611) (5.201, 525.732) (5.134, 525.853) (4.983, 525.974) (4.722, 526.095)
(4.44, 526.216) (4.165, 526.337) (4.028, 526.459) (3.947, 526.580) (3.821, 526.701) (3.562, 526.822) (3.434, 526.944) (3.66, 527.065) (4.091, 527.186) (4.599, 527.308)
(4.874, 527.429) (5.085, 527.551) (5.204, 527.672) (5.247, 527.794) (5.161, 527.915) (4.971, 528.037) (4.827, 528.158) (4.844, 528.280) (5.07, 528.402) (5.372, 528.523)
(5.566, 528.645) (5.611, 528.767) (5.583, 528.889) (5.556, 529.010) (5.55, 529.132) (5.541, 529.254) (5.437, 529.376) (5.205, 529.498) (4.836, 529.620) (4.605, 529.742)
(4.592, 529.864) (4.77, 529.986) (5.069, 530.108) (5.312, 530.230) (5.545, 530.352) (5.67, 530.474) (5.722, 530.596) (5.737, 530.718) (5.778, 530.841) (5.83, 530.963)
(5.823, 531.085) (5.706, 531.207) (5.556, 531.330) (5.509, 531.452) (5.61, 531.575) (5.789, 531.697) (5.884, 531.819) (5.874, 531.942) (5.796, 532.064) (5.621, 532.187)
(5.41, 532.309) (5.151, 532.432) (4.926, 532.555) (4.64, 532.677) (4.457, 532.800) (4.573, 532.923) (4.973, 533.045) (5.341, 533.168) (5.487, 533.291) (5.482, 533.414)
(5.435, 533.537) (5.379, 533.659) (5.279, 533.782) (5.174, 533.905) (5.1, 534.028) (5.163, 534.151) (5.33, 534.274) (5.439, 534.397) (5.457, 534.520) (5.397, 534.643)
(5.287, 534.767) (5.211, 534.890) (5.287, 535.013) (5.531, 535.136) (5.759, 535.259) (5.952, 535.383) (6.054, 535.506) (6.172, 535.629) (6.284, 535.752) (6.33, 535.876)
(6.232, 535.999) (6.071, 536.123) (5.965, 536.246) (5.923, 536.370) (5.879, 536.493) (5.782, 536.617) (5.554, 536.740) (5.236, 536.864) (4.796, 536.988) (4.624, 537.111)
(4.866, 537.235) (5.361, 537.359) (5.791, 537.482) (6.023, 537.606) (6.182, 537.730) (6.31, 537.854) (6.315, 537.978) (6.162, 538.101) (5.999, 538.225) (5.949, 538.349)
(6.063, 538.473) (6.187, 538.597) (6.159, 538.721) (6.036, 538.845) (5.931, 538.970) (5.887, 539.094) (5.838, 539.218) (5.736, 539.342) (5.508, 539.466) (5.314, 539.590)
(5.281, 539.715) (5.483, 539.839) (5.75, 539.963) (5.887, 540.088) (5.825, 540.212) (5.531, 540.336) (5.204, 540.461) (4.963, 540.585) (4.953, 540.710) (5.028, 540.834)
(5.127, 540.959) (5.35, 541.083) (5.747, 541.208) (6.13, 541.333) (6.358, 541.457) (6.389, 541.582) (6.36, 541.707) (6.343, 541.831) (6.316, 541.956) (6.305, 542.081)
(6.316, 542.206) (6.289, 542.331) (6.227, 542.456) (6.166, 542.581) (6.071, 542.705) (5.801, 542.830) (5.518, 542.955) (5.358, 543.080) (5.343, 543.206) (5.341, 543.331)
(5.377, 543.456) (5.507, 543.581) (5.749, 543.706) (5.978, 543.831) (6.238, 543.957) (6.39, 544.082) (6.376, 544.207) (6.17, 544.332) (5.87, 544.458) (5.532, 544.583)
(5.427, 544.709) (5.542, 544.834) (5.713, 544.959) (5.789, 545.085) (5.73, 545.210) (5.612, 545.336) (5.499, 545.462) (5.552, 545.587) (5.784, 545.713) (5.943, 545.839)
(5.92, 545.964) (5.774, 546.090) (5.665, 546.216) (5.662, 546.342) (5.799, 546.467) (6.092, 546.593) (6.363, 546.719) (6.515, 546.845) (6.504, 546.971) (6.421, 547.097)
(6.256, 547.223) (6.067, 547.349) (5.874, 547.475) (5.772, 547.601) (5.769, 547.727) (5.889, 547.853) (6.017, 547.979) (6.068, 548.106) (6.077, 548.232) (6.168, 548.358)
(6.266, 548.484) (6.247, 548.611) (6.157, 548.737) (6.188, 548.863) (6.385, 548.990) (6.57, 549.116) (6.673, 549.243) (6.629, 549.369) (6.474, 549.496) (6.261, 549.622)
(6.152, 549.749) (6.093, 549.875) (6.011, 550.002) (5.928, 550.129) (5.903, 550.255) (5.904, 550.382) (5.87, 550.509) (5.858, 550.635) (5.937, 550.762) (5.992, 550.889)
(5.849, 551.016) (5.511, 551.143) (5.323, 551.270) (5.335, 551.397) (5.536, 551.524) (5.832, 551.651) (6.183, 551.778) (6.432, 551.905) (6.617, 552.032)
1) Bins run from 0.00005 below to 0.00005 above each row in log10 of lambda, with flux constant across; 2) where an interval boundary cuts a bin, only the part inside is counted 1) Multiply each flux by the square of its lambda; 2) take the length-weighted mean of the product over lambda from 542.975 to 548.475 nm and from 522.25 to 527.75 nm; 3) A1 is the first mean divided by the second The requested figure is 1.33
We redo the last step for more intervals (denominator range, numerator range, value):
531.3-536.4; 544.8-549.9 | 1.16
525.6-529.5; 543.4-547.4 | 1.31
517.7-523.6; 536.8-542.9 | 1.57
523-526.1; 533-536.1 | 1.12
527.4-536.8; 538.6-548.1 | 1.12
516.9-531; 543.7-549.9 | 1.48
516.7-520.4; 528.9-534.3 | 1.71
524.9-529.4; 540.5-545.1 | 1.27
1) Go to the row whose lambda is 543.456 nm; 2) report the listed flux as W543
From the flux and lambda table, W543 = 5.377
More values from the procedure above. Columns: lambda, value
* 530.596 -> 5.722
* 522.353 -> 4.527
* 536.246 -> 5.965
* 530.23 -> 5.312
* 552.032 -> 6.617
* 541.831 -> 6.343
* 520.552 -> 2.593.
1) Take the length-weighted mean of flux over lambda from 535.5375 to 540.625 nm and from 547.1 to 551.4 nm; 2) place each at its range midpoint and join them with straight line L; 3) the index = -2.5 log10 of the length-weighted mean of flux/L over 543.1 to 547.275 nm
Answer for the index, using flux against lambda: 0.02 mag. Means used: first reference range 5.77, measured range 5.85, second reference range 6.06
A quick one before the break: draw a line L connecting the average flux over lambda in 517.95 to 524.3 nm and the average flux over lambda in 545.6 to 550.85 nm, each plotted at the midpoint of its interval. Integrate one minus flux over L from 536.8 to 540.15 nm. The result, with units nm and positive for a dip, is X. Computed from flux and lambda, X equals -0.20 nm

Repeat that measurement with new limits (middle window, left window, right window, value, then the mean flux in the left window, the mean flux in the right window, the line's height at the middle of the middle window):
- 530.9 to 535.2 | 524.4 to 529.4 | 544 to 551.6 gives -0.149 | 4.86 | 5.98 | 5.19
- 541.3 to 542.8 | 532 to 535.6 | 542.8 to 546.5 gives -0.169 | 5.32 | 5.73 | 5.63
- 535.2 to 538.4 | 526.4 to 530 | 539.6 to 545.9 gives -0.267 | 4.82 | 5.77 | 5.38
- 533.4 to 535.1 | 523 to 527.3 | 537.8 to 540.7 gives 0.039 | 4.82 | 5.78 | 5.44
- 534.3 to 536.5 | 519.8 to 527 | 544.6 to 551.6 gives -0.232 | 4.53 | 5.97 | 5.23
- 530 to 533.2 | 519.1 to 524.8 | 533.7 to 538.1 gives -0.095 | 4.45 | 5.64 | 5.27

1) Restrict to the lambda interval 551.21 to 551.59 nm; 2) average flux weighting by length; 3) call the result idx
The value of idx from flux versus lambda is 5.4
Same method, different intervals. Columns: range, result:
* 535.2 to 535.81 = 6.05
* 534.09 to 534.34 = 5.25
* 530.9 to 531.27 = 5.79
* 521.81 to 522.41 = 4.96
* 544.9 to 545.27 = 5.74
